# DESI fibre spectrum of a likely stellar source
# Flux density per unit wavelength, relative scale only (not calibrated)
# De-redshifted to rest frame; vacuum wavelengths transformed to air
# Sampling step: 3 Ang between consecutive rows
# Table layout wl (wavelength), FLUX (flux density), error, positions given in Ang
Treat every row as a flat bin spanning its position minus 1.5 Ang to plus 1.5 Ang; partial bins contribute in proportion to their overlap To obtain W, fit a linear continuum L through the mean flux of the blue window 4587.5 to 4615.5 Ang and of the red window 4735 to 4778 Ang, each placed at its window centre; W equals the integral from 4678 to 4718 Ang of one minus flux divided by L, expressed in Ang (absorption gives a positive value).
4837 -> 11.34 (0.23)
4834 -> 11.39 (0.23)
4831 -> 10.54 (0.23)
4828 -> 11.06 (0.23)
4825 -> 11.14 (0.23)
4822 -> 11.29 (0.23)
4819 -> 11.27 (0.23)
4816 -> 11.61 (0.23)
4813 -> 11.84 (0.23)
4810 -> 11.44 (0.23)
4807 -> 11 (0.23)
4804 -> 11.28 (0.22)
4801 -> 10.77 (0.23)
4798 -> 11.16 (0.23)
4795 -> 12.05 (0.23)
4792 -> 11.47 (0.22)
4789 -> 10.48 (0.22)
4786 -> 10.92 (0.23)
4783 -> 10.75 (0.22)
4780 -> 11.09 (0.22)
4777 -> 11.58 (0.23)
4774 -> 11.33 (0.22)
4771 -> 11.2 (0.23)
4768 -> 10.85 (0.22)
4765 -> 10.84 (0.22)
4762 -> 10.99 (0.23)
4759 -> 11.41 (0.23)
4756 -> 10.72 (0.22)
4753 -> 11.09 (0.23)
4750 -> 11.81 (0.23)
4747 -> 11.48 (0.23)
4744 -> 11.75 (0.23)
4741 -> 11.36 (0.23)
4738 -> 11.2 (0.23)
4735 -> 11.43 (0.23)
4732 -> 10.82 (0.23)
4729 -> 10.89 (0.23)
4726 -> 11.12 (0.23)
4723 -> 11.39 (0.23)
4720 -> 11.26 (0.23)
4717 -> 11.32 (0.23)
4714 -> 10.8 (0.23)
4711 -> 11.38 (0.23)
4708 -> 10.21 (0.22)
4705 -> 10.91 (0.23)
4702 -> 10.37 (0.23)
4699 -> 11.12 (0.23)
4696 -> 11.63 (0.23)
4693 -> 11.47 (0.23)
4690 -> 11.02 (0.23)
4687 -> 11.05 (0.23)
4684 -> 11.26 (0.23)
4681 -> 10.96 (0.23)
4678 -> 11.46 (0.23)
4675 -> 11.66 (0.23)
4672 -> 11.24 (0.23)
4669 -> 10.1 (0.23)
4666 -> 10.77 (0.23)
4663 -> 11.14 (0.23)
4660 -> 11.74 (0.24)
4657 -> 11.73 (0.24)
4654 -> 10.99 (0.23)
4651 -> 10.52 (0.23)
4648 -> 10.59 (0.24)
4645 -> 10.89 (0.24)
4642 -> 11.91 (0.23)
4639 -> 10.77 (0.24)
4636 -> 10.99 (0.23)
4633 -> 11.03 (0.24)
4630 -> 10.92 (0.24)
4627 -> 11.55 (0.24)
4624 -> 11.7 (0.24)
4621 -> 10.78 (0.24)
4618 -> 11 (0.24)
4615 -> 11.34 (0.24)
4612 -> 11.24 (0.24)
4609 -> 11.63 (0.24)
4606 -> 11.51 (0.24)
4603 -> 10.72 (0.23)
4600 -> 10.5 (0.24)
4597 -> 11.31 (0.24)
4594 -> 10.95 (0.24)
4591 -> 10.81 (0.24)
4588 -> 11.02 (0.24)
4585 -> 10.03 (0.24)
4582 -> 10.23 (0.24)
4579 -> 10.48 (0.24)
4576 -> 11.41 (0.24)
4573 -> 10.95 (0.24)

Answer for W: 0.5 Ang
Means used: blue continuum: 11.1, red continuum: 11.3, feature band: 11.1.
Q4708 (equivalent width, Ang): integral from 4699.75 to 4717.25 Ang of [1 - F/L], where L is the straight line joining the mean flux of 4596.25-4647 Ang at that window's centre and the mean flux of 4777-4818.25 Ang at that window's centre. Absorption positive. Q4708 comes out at 0.6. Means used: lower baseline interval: 11.2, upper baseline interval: 11.2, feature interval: 10.8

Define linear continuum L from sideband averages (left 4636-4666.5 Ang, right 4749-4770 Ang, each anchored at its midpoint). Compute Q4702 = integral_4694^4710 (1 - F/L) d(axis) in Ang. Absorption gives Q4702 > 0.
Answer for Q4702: 0.3 Ang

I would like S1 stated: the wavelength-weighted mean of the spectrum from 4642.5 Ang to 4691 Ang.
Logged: 11.1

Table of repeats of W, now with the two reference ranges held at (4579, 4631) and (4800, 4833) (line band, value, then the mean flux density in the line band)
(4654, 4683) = -0.33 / 11.2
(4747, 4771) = 0.05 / 11.1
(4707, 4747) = -0.18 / 11.2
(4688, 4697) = -0.21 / 11.3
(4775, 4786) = 0.06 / 11.1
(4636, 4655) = 0.16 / 10.9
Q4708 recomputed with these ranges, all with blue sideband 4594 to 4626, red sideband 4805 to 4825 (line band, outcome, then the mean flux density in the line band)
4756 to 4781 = 0.44 Ang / 11.1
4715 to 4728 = 0.05 Ang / 11.2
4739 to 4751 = -0.28 Ang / 11.6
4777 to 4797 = 0.34 Ang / 11.2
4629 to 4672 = 0.75 Ang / 11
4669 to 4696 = 0.06 Ang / 11.2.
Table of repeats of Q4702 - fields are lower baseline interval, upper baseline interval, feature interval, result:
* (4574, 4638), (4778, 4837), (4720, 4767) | -0.35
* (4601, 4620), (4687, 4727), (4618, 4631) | -0.04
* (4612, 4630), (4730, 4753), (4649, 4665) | 0.13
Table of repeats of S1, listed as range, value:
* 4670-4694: 11.2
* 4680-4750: 11.2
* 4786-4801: 11.2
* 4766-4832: 11.2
